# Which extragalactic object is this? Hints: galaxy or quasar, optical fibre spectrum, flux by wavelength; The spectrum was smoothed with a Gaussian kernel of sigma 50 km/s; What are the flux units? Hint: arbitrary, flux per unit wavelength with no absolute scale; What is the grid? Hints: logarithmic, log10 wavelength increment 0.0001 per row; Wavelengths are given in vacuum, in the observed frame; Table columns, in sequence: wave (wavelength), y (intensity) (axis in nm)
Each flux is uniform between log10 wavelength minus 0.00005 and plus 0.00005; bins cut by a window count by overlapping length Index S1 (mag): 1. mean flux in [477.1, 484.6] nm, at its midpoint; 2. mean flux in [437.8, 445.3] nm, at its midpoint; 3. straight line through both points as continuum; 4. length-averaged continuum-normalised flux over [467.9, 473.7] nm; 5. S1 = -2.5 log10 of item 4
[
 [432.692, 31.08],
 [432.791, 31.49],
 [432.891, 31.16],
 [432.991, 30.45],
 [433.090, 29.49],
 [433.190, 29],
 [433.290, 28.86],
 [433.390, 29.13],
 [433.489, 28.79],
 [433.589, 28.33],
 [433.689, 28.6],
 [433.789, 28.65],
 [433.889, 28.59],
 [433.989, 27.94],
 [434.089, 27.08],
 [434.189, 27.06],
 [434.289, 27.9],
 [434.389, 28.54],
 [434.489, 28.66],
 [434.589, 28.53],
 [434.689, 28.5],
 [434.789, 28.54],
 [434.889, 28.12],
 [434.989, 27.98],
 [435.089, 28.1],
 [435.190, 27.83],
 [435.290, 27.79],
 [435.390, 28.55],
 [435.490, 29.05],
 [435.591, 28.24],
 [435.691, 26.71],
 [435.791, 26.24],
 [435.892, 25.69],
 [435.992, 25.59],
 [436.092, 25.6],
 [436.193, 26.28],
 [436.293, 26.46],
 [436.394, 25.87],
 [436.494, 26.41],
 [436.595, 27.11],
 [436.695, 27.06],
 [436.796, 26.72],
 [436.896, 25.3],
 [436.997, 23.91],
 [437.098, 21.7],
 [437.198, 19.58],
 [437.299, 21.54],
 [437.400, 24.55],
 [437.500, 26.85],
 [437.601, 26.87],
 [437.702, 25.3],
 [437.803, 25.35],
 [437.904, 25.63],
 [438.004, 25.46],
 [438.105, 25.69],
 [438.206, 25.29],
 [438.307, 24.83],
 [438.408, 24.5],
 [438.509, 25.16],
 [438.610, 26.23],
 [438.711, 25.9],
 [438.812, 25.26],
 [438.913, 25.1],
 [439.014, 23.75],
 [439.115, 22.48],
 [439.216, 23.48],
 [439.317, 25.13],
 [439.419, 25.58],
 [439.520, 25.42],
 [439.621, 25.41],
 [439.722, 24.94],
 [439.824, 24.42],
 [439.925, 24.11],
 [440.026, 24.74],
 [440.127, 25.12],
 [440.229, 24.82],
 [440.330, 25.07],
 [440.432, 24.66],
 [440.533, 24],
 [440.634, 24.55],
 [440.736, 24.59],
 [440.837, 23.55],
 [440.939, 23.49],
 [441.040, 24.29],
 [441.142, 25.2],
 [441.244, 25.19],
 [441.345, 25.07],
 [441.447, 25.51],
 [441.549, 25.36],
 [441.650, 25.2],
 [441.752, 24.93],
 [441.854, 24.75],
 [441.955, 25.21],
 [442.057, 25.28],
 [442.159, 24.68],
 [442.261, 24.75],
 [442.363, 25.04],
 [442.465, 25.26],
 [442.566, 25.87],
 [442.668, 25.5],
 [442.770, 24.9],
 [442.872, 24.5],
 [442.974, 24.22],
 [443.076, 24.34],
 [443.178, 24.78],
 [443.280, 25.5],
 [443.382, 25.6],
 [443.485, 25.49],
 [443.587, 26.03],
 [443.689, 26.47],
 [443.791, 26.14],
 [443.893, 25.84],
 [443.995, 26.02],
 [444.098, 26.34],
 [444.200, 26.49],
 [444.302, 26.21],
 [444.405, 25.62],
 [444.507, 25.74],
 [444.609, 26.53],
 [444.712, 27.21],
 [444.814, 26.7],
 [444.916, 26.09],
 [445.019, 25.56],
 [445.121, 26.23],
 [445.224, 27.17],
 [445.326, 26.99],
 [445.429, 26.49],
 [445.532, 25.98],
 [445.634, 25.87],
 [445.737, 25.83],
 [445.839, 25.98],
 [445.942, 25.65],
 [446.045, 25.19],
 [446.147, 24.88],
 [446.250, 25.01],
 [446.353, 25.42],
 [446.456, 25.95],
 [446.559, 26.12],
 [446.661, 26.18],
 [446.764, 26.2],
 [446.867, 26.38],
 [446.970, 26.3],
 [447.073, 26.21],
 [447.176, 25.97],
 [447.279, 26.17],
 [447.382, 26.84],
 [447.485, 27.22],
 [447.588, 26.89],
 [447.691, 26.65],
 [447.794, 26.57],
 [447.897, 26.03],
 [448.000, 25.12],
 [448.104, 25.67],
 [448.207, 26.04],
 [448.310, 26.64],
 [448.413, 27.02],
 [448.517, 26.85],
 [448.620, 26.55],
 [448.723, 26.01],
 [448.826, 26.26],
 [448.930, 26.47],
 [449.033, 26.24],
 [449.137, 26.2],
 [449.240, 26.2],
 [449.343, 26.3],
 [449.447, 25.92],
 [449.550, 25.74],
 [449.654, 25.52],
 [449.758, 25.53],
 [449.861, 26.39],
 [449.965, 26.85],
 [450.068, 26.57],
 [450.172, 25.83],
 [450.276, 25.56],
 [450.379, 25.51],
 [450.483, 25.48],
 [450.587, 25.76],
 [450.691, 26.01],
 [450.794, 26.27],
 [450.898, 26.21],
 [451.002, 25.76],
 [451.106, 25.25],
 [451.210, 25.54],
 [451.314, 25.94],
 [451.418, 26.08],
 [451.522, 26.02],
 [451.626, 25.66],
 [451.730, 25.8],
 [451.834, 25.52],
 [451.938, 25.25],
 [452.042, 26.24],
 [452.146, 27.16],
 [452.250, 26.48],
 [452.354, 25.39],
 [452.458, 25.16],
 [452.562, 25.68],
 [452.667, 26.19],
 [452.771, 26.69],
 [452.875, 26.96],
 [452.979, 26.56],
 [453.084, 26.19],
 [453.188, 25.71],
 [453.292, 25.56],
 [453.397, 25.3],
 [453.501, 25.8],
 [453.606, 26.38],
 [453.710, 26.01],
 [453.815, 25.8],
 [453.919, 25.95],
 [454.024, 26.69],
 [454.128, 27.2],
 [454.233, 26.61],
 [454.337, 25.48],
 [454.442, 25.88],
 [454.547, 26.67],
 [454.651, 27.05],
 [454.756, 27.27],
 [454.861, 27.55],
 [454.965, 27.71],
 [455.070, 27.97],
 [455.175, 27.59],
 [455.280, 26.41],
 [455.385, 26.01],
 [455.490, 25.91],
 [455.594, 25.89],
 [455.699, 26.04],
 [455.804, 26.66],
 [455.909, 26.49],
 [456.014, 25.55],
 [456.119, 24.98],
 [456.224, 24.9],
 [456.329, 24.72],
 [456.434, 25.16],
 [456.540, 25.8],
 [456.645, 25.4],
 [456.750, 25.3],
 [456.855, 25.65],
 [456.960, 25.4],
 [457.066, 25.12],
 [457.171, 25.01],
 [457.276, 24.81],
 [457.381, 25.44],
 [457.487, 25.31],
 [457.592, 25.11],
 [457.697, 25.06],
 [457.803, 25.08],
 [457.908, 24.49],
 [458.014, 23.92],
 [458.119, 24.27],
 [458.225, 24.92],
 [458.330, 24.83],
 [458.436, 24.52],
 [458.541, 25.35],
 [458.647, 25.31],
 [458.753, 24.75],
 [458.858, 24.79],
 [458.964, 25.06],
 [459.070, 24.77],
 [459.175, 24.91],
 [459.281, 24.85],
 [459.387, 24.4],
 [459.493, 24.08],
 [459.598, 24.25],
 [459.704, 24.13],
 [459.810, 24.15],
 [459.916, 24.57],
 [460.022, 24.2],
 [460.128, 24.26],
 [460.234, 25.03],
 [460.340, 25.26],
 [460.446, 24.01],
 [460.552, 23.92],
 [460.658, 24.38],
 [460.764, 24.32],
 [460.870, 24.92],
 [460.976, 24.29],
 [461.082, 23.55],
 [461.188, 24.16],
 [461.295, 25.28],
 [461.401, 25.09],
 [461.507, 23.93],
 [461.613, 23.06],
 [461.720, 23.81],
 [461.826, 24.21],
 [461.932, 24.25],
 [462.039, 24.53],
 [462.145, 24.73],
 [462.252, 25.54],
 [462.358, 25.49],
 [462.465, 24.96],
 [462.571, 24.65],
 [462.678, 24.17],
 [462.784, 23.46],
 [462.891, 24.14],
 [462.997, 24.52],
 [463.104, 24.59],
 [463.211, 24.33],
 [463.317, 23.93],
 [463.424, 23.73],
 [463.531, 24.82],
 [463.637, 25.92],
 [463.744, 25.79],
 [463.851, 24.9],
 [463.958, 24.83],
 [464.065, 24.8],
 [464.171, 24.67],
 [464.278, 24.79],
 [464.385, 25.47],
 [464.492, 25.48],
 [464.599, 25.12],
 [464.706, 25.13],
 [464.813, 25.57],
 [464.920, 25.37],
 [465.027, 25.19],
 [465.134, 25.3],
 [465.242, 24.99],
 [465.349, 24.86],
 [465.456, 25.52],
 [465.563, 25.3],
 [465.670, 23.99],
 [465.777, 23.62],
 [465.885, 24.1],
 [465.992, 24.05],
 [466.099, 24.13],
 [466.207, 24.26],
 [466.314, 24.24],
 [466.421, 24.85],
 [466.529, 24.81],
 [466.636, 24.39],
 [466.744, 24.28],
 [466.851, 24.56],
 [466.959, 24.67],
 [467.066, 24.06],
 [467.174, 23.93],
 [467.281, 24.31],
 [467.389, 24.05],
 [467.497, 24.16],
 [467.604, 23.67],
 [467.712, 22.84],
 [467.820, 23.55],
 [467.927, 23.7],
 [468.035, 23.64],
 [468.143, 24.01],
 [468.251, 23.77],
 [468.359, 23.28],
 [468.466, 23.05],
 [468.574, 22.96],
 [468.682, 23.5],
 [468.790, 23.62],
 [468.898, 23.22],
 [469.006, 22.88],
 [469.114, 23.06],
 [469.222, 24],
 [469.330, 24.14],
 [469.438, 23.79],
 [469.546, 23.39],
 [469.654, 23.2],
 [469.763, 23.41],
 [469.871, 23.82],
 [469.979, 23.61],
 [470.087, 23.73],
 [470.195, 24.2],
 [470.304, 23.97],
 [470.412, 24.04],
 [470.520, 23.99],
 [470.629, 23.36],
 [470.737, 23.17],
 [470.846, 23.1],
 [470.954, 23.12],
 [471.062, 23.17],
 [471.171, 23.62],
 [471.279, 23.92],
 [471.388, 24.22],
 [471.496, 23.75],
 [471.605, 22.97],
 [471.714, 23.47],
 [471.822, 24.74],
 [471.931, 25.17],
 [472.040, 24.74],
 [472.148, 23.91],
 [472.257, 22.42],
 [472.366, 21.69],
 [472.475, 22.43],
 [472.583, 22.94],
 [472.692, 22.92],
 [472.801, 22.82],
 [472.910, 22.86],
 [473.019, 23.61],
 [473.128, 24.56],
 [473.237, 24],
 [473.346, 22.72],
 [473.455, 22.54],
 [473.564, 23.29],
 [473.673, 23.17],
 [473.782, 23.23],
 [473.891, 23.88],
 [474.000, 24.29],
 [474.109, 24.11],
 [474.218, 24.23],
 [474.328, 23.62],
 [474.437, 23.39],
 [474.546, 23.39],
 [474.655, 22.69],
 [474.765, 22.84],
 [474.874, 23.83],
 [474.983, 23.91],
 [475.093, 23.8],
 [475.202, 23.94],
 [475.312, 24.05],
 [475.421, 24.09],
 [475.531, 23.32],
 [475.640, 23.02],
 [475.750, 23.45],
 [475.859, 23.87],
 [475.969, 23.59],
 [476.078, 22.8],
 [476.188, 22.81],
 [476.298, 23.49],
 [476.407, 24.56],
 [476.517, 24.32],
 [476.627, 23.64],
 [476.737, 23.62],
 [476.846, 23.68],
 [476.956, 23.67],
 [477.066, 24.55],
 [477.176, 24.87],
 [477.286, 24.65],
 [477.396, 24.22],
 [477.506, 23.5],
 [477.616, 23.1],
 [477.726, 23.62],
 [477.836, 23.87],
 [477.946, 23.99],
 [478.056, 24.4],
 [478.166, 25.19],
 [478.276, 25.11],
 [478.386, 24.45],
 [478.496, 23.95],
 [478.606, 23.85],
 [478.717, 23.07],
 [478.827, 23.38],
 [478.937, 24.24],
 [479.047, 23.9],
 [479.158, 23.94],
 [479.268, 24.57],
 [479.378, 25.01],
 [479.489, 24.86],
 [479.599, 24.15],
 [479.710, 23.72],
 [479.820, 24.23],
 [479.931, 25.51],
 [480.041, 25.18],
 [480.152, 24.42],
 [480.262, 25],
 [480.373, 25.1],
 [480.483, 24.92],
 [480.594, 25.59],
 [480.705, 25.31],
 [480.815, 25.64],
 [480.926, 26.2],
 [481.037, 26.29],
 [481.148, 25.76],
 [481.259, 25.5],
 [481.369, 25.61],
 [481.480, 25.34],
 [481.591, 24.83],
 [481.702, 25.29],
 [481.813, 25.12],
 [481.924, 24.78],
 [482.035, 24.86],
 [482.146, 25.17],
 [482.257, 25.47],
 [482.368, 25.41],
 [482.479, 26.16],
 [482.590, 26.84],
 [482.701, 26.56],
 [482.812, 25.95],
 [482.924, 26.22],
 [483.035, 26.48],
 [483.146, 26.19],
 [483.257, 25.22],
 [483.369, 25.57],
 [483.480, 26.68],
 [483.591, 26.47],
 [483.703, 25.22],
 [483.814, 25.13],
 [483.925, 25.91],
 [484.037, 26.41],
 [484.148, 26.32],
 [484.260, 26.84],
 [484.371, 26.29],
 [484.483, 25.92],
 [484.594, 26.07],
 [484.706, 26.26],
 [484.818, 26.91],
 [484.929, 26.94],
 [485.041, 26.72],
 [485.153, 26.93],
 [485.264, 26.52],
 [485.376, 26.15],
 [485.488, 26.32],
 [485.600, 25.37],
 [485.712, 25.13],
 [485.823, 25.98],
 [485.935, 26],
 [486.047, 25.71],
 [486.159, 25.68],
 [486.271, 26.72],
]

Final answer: 0.07 mag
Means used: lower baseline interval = 25.2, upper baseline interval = 25.1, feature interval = 23.5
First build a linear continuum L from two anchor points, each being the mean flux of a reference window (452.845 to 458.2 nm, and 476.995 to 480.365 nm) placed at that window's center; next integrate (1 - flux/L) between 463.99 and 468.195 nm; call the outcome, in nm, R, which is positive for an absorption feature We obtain 0.11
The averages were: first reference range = 25.9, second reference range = 24.3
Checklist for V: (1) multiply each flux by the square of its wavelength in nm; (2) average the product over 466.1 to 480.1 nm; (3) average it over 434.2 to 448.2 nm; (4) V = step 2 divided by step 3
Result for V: 1.06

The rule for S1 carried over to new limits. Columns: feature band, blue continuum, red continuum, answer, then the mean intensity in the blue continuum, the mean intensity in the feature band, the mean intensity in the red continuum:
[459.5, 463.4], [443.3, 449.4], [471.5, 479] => 0.02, 26.2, 24.4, 23.7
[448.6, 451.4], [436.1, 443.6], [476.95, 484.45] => -0.04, 25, 26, 25.1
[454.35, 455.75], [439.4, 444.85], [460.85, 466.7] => -0.08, 25.2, 26.7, 24.6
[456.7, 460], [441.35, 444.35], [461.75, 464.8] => 0.00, 25.4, 24.8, 24.8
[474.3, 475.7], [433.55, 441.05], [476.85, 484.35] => 0.07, 25.9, 23.5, 25.1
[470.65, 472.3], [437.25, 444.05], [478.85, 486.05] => 0.08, 25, 23.7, 25.6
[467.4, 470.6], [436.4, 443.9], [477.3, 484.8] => 0.07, 25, 23.6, 25.2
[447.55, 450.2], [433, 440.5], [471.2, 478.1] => -0.03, 26.3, 26.2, 23.6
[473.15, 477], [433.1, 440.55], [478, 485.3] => 0.09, 26.2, 23.6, 25.4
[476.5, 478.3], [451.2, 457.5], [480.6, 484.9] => 0.08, 26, 24.1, 25.9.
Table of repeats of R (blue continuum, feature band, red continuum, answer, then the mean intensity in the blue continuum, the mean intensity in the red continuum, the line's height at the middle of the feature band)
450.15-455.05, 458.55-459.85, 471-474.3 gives 0.031 nm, 26.1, 23.5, 25.3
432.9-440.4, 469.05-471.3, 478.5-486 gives 0.186 nm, 26.3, 25.5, 25.7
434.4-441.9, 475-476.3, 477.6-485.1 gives 0.092 nm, 25.6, 25.3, 25.3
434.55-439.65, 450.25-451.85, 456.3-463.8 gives -0.041 nm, 25.8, 24.7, 25.1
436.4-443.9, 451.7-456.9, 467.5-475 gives -0.390 nm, 25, 23.5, 24.3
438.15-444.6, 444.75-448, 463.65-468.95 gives -0.157 nm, 25.1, 24.4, 24.9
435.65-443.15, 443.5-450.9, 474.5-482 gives -0.380 nm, 25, 24.3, 24.9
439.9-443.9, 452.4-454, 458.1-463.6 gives -0.085 nm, 25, 24.5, 24.7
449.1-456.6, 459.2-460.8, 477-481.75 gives 0.081 nm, 26.1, 24.6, 25.7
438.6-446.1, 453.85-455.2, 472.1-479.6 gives -0.117 nm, 25.3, 23.7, 24.7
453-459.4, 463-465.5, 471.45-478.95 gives -0.018 nm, 25.7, 23.7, 24.8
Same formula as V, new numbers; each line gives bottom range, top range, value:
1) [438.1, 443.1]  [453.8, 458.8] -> 1.11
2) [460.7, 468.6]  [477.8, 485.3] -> 1.12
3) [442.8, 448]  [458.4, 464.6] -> 1.02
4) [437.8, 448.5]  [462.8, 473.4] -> 1.05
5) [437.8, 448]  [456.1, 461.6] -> 1.04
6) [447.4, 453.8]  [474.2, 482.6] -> 1.05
